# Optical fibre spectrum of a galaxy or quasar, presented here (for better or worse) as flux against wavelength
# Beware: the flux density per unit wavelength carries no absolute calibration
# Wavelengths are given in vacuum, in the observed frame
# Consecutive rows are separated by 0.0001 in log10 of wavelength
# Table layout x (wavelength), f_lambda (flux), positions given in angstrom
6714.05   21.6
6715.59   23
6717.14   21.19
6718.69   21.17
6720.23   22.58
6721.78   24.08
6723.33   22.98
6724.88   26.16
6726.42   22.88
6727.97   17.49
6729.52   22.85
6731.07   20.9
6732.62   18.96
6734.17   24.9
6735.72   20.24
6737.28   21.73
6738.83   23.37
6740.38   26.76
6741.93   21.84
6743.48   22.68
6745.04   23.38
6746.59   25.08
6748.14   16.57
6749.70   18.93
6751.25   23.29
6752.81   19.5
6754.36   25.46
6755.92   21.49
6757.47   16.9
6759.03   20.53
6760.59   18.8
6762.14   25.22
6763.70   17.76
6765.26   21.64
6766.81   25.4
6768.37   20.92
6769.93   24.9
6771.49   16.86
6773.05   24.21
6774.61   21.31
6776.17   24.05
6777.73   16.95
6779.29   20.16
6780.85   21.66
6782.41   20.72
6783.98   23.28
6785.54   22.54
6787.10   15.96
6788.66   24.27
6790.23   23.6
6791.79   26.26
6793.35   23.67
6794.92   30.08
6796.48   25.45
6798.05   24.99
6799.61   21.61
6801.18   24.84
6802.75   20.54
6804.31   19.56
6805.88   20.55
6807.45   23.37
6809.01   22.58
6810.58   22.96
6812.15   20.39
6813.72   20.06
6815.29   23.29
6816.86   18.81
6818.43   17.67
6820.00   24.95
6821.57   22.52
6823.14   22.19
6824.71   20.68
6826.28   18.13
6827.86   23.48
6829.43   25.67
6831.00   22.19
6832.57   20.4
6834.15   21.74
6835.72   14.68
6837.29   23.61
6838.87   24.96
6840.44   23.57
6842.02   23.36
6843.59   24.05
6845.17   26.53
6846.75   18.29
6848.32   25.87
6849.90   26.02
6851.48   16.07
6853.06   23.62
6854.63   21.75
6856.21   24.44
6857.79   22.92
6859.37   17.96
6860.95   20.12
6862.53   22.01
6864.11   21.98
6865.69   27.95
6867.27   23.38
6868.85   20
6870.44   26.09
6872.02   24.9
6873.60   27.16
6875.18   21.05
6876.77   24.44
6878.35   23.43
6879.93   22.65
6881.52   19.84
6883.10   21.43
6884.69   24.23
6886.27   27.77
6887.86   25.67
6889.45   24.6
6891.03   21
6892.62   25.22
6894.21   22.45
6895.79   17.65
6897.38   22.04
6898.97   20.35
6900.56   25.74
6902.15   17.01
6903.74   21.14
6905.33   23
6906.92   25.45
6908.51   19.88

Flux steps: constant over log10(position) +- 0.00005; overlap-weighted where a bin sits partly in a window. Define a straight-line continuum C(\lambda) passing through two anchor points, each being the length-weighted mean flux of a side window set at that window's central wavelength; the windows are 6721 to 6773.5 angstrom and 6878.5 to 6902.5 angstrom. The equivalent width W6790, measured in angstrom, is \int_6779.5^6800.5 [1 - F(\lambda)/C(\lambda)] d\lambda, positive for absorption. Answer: -1.1 angstrom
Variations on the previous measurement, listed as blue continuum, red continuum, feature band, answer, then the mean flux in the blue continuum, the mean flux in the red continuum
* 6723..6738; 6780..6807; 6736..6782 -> 1.5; 21.9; 22.9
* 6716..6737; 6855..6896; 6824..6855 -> 0.9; 22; 23.2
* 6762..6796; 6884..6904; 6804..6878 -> 0.7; 22.3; 22.7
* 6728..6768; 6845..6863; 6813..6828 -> 0.6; 21.7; 22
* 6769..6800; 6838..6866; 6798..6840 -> 1.9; 22.6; 22.8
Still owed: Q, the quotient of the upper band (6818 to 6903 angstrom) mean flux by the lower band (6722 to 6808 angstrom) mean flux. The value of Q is 1.02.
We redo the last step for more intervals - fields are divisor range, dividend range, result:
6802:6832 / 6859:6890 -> 1.09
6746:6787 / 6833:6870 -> 1.06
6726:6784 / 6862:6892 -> 1.10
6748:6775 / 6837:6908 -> 1.08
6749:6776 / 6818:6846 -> 1.04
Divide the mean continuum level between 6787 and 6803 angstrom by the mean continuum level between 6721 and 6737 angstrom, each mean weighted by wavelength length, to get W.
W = 1.09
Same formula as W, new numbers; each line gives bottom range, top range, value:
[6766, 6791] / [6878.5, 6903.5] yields 1.04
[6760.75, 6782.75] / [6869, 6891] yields 1.11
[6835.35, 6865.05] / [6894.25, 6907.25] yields 0.96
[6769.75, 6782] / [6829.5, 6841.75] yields 1.04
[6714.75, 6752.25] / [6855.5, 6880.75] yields 1.04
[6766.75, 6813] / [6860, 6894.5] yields 1.05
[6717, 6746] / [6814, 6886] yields 1.00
